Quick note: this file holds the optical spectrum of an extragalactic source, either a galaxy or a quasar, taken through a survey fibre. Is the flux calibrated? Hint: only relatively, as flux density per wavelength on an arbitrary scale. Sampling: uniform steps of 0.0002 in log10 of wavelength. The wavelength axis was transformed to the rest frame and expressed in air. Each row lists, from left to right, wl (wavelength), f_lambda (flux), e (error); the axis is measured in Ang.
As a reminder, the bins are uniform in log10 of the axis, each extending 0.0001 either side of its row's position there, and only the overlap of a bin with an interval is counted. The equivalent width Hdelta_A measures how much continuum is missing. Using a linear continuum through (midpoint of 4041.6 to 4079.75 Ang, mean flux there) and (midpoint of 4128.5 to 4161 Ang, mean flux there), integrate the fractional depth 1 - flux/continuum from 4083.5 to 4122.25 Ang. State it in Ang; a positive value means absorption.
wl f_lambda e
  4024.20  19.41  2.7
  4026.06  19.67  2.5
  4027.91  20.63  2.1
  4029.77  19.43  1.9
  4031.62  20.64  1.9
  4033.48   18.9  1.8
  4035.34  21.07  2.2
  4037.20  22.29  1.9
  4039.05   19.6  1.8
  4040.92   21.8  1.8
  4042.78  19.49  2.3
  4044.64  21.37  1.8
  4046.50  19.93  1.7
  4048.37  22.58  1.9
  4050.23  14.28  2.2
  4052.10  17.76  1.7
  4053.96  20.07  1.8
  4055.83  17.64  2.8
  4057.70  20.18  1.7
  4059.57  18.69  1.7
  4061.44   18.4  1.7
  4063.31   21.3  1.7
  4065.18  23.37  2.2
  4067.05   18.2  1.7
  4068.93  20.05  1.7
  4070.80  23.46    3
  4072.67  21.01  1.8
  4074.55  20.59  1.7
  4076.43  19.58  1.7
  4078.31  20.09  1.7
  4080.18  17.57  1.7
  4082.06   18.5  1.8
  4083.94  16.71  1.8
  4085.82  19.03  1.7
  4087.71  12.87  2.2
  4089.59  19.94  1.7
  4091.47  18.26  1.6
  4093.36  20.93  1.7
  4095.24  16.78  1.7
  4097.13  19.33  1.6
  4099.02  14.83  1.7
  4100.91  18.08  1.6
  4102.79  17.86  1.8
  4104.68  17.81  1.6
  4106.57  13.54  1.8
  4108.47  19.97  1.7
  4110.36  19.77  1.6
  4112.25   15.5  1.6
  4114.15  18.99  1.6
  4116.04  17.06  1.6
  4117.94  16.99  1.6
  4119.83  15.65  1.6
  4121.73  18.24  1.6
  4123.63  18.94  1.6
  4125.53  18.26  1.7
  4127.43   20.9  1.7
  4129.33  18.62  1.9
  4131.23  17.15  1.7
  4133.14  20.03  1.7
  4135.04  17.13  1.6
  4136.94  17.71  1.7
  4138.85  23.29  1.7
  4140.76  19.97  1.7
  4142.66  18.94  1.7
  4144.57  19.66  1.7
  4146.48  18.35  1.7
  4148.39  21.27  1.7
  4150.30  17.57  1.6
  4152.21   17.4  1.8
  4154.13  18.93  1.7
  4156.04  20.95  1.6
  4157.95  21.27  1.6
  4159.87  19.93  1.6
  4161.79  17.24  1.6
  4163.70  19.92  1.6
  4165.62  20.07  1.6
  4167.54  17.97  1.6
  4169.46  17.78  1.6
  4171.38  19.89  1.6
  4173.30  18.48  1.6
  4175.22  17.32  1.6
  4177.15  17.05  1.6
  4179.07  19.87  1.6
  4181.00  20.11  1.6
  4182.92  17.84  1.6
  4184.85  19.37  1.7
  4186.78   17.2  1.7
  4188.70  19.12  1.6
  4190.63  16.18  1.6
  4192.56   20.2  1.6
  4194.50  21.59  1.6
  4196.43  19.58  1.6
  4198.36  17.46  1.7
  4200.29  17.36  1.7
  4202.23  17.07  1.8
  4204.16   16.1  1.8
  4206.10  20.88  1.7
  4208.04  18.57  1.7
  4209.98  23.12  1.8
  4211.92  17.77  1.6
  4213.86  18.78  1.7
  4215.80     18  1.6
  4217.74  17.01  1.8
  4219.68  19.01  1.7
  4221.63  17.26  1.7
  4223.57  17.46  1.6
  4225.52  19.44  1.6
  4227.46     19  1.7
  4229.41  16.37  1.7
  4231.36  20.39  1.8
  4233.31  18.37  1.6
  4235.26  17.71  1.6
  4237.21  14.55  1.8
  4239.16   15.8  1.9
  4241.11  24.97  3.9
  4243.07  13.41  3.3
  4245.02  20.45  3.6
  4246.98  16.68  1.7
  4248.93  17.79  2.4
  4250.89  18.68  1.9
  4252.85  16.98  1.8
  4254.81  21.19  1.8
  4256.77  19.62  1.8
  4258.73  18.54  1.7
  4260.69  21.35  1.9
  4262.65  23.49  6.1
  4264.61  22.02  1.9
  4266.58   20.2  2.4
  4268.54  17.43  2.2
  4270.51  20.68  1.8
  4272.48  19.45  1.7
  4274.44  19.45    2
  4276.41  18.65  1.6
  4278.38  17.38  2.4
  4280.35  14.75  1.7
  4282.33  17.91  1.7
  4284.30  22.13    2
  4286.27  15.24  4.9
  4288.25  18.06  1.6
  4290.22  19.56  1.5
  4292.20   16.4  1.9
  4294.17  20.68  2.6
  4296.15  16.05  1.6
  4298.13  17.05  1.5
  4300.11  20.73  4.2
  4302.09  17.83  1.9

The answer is 4.1 Ang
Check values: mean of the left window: 19.9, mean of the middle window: 17.5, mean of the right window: 19.3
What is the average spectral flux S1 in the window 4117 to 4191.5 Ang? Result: 18.8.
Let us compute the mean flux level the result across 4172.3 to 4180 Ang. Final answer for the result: 18.2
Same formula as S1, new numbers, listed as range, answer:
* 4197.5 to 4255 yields 18.2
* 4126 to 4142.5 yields 19.3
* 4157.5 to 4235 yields 18.7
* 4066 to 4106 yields 18.6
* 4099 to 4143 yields 18.2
